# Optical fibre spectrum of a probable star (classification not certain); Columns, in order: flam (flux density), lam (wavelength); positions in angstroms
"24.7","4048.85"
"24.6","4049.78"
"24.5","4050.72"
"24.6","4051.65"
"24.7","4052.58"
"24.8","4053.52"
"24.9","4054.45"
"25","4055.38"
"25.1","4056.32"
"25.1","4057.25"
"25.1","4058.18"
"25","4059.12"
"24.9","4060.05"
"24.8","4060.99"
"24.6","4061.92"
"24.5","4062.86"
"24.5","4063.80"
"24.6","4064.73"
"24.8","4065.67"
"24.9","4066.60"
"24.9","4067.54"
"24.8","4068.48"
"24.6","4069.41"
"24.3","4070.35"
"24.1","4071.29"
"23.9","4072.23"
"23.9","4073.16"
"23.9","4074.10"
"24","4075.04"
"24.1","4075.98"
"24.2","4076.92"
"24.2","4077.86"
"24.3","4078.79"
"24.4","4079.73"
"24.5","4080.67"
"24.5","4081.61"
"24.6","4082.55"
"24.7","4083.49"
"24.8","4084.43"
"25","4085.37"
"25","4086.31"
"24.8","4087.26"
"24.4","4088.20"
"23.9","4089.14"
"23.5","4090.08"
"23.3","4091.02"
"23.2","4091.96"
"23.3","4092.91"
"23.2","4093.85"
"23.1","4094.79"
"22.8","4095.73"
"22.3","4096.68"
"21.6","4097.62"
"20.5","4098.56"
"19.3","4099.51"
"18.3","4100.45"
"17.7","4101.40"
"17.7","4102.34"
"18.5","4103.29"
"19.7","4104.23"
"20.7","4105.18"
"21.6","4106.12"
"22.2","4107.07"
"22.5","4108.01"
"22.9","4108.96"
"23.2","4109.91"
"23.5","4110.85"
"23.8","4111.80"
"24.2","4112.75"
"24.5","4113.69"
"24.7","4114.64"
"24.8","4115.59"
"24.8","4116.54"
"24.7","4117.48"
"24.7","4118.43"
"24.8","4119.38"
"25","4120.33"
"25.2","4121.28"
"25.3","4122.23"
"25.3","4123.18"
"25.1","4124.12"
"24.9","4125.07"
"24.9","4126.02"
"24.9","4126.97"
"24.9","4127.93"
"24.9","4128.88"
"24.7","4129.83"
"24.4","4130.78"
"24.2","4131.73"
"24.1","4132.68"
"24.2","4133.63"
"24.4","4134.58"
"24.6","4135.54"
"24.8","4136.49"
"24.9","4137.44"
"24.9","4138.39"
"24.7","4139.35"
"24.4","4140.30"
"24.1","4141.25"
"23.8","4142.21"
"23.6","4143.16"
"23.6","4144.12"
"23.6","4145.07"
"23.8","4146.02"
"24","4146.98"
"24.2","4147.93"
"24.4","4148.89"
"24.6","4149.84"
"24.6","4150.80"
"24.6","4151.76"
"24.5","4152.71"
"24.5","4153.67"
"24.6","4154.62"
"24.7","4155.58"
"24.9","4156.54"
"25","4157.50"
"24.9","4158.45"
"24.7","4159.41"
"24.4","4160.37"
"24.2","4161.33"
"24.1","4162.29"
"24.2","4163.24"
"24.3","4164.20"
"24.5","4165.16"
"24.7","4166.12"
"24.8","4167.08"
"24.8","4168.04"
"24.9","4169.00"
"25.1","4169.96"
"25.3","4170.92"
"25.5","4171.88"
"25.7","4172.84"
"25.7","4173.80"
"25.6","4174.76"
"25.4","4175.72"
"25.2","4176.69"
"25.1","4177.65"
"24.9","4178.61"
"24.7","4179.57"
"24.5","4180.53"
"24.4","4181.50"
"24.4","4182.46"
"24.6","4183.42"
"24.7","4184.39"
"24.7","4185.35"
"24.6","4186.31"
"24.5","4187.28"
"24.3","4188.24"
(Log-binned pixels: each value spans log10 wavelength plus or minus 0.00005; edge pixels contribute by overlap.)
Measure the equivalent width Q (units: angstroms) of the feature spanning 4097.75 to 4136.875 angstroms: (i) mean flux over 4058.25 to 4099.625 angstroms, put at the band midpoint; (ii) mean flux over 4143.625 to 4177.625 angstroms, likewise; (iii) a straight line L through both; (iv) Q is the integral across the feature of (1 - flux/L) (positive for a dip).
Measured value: 1.7 angstroms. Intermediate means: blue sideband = 24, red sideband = 24.7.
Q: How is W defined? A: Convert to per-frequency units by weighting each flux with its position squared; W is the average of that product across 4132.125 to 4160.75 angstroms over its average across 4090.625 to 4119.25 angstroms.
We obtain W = 1.12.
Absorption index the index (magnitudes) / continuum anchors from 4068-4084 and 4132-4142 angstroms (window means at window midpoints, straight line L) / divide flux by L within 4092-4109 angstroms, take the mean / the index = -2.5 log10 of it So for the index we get 0.16 mag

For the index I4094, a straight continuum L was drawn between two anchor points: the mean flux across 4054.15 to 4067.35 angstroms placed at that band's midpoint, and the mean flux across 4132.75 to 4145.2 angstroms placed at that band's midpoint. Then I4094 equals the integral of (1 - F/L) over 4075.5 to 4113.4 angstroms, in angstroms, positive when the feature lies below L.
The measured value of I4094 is 2.9 angstroms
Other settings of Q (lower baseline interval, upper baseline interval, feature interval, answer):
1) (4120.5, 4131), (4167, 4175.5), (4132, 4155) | 0.7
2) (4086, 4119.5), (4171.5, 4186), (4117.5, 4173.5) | -1.6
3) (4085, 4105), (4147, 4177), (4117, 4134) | -1.2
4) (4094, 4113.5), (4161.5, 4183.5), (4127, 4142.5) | -1.0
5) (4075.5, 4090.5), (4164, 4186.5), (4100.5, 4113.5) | 1.7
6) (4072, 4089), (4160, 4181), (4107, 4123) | 0.2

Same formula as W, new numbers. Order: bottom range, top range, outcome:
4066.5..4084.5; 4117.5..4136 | 1.04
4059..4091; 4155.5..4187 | 1.06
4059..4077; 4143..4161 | 1.04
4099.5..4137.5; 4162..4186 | 1.09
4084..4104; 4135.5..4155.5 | 1.13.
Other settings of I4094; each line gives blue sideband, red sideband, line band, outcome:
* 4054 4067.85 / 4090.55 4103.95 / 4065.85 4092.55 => -1.6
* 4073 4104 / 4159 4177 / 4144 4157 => 0.1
